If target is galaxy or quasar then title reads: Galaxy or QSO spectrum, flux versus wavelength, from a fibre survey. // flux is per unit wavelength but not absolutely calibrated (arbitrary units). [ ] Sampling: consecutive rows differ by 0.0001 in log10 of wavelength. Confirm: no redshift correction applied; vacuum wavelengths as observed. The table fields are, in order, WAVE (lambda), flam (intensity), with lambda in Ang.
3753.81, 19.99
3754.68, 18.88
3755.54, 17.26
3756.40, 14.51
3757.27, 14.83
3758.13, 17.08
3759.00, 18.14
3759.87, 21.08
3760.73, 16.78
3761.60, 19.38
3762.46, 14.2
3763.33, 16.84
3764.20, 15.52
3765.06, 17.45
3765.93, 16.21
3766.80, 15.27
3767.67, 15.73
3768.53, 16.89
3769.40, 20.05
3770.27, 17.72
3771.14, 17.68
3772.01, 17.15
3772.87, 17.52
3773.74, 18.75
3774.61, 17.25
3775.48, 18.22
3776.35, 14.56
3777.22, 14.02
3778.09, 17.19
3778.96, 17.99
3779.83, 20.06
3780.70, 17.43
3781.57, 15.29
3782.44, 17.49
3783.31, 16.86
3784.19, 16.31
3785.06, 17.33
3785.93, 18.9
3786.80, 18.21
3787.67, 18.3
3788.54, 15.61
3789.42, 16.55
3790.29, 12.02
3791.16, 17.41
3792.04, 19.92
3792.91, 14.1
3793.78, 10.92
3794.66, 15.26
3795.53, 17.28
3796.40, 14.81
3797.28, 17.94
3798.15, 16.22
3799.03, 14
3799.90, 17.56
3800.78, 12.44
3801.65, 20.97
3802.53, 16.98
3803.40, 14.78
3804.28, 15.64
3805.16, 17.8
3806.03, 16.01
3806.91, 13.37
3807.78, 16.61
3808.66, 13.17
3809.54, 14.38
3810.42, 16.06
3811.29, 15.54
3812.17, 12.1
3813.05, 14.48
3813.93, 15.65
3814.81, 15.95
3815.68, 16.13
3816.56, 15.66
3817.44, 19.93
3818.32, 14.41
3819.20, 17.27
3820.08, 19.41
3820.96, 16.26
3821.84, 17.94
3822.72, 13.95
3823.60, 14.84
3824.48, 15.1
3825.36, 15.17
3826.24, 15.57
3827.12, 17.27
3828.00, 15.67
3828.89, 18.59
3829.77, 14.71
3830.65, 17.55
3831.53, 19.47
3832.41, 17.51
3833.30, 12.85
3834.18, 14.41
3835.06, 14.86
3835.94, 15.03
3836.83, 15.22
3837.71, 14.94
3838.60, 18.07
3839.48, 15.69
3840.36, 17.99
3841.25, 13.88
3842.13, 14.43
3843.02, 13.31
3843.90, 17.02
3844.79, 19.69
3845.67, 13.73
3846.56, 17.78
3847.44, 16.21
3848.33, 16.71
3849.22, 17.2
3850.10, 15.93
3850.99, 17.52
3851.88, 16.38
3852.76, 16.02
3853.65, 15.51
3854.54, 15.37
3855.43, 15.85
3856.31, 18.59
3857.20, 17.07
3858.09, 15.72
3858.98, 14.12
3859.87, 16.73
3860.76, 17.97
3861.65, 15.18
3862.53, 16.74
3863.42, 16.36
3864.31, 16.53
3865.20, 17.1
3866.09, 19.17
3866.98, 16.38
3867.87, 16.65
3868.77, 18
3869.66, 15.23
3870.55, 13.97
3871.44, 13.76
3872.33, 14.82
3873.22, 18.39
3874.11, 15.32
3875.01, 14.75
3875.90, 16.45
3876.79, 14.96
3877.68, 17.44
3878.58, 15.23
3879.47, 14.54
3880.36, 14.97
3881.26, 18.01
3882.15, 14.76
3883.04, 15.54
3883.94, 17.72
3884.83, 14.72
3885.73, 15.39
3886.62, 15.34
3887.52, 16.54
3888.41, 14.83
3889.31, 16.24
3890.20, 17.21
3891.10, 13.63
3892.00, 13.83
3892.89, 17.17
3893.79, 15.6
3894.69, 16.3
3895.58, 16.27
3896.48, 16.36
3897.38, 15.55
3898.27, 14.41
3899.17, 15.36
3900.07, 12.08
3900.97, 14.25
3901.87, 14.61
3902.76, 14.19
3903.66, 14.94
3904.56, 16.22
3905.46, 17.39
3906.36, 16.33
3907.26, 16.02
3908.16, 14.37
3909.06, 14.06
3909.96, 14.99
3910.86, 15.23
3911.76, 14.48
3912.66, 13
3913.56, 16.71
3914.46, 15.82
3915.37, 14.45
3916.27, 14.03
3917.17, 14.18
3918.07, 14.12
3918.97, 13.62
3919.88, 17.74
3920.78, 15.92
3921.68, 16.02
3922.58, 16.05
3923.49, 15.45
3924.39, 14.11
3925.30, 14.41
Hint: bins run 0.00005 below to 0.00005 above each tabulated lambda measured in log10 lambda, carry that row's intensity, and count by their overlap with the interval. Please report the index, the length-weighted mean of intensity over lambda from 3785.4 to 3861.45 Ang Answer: 16.1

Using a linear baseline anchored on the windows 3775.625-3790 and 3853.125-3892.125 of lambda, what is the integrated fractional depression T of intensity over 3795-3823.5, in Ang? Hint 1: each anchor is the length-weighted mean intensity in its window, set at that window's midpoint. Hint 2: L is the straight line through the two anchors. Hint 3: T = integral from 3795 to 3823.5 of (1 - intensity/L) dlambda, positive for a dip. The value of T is 1.3 Ang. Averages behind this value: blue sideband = 17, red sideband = 16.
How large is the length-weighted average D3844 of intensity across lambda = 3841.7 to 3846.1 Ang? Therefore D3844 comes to 15.6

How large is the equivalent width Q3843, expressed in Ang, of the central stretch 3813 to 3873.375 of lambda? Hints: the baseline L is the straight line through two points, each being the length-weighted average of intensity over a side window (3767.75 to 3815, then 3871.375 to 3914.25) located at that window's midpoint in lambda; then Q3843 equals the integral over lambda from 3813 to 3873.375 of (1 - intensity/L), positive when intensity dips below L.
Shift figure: -1.3 Ang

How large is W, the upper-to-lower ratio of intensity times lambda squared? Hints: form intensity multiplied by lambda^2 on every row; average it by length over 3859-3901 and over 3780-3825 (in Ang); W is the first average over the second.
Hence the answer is 1.02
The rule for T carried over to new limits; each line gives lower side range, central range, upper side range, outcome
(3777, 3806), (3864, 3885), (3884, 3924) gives -0.59 Ang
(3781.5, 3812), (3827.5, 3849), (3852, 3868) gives 0.36 Ang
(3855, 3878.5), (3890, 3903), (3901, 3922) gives 0.35 Ang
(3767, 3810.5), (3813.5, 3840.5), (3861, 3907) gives -0.03 Ang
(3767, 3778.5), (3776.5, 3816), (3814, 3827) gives 1.52 Ang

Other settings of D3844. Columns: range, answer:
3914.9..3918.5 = 14.2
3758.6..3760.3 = 19.6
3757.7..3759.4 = 17.6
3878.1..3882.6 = 15.5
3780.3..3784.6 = 16.6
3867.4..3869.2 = 17.2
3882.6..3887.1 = 15.7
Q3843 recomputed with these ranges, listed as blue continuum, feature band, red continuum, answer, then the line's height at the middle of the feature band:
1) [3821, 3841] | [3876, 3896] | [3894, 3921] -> -0.5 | 15.4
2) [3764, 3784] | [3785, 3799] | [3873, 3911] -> 0.5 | 16.8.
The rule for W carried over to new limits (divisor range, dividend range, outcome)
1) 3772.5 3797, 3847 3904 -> 1.00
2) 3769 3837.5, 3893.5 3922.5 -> 0.98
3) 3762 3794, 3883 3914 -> 0.97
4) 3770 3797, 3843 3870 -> 1.03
